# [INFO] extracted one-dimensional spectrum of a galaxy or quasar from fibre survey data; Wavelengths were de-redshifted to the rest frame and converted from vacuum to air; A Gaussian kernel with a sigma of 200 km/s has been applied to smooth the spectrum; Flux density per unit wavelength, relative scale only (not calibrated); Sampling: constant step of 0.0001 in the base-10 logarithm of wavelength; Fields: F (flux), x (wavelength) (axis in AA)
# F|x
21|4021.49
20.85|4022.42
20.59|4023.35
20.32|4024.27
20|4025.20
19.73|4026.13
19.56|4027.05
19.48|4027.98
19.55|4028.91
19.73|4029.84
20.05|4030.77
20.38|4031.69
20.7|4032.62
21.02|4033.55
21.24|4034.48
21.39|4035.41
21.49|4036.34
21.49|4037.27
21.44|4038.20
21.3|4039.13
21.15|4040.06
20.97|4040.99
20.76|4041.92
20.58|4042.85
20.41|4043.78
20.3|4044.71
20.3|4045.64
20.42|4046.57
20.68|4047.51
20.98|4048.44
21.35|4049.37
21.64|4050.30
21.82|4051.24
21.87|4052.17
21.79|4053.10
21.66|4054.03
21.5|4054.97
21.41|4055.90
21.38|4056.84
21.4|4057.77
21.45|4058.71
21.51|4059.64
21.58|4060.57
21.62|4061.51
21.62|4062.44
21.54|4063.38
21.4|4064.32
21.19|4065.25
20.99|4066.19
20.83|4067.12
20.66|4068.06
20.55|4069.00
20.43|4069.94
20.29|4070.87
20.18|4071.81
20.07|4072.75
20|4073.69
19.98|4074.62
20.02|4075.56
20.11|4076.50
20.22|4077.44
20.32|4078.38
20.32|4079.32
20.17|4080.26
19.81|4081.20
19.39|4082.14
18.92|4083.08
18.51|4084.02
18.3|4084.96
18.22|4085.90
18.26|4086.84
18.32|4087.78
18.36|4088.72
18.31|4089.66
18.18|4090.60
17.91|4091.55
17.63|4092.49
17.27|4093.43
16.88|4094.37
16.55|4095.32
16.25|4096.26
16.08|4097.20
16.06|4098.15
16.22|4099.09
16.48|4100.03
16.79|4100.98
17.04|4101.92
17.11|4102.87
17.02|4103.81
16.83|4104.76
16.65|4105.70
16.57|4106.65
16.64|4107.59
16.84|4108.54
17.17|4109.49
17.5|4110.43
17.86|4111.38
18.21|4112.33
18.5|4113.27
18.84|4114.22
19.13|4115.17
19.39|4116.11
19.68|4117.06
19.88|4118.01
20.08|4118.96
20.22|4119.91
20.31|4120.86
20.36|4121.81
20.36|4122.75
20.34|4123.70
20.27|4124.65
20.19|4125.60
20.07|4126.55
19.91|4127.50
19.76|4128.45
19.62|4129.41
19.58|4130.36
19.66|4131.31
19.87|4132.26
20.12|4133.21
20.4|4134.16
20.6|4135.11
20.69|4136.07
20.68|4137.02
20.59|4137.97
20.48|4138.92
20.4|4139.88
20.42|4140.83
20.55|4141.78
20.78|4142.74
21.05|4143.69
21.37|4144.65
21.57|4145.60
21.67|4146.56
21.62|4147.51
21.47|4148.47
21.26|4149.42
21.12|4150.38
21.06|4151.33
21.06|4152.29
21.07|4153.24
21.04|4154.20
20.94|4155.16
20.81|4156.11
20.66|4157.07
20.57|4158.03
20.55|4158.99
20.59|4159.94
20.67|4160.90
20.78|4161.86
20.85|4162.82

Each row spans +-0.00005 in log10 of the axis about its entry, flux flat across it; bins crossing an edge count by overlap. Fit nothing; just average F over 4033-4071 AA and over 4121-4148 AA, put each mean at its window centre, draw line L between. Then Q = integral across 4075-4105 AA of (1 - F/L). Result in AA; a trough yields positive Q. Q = 4.0 AA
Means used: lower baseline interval 21.2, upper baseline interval 20.5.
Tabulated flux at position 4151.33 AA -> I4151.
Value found 21.06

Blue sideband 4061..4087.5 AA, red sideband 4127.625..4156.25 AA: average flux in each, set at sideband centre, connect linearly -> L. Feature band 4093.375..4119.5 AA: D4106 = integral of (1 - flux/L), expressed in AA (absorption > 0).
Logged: 3.7 AA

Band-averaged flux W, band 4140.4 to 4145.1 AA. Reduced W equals 20.8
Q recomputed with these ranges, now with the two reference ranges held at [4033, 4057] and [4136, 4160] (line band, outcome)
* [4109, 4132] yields 1.7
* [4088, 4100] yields 2.2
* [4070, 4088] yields 1.3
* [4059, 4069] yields -0.1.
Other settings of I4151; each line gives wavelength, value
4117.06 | 19.68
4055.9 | 21.41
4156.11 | 20.81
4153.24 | 21.07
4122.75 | 20.36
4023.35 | 20.59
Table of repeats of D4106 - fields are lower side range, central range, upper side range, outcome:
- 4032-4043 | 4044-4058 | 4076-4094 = -0.51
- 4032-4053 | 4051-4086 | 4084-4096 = -2.37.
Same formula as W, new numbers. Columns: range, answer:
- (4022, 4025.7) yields 20.4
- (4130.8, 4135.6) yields 20.1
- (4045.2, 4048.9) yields 20.6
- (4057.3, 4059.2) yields 21.5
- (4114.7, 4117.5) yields 19.4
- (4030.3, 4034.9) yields 20.7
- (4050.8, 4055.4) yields 21.7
